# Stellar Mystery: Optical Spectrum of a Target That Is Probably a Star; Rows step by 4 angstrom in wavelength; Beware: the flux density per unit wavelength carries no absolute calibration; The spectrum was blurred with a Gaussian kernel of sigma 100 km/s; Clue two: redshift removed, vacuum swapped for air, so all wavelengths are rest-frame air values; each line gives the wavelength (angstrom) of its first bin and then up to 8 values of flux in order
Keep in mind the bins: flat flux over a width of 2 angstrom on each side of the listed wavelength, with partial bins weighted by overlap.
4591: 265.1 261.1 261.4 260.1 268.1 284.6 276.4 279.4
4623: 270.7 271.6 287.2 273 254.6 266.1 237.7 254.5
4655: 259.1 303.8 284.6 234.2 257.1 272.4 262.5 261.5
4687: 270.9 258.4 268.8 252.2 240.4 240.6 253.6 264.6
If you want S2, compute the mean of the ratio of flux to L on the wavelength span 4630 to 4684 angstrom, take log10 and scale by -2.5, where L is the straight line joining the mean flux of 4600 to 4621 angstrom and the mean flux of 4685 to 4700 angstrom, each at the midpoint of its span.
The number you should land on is 0.01 mag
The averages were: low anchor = 273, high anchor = 263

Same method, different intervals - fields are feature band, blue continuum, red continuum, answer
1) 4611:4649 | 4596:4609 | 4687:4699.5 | -0.03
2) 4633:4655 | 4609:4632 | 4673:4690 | 0.07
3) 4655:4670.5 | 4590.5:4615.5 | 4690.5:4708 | -0.05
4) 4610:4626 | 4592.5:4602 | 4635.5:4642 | -0.06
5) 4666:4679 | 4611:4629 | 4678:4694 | 0.04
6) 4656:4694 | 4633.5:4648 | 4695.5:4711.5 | -0.06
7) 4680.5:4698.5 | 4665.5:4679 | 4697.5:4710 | -0.06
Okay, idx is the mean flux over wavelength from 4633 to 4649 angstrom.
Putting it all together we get 258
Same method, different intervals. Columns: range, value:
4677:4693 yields 263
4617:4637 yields 276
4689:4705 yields 255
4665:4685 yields 258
